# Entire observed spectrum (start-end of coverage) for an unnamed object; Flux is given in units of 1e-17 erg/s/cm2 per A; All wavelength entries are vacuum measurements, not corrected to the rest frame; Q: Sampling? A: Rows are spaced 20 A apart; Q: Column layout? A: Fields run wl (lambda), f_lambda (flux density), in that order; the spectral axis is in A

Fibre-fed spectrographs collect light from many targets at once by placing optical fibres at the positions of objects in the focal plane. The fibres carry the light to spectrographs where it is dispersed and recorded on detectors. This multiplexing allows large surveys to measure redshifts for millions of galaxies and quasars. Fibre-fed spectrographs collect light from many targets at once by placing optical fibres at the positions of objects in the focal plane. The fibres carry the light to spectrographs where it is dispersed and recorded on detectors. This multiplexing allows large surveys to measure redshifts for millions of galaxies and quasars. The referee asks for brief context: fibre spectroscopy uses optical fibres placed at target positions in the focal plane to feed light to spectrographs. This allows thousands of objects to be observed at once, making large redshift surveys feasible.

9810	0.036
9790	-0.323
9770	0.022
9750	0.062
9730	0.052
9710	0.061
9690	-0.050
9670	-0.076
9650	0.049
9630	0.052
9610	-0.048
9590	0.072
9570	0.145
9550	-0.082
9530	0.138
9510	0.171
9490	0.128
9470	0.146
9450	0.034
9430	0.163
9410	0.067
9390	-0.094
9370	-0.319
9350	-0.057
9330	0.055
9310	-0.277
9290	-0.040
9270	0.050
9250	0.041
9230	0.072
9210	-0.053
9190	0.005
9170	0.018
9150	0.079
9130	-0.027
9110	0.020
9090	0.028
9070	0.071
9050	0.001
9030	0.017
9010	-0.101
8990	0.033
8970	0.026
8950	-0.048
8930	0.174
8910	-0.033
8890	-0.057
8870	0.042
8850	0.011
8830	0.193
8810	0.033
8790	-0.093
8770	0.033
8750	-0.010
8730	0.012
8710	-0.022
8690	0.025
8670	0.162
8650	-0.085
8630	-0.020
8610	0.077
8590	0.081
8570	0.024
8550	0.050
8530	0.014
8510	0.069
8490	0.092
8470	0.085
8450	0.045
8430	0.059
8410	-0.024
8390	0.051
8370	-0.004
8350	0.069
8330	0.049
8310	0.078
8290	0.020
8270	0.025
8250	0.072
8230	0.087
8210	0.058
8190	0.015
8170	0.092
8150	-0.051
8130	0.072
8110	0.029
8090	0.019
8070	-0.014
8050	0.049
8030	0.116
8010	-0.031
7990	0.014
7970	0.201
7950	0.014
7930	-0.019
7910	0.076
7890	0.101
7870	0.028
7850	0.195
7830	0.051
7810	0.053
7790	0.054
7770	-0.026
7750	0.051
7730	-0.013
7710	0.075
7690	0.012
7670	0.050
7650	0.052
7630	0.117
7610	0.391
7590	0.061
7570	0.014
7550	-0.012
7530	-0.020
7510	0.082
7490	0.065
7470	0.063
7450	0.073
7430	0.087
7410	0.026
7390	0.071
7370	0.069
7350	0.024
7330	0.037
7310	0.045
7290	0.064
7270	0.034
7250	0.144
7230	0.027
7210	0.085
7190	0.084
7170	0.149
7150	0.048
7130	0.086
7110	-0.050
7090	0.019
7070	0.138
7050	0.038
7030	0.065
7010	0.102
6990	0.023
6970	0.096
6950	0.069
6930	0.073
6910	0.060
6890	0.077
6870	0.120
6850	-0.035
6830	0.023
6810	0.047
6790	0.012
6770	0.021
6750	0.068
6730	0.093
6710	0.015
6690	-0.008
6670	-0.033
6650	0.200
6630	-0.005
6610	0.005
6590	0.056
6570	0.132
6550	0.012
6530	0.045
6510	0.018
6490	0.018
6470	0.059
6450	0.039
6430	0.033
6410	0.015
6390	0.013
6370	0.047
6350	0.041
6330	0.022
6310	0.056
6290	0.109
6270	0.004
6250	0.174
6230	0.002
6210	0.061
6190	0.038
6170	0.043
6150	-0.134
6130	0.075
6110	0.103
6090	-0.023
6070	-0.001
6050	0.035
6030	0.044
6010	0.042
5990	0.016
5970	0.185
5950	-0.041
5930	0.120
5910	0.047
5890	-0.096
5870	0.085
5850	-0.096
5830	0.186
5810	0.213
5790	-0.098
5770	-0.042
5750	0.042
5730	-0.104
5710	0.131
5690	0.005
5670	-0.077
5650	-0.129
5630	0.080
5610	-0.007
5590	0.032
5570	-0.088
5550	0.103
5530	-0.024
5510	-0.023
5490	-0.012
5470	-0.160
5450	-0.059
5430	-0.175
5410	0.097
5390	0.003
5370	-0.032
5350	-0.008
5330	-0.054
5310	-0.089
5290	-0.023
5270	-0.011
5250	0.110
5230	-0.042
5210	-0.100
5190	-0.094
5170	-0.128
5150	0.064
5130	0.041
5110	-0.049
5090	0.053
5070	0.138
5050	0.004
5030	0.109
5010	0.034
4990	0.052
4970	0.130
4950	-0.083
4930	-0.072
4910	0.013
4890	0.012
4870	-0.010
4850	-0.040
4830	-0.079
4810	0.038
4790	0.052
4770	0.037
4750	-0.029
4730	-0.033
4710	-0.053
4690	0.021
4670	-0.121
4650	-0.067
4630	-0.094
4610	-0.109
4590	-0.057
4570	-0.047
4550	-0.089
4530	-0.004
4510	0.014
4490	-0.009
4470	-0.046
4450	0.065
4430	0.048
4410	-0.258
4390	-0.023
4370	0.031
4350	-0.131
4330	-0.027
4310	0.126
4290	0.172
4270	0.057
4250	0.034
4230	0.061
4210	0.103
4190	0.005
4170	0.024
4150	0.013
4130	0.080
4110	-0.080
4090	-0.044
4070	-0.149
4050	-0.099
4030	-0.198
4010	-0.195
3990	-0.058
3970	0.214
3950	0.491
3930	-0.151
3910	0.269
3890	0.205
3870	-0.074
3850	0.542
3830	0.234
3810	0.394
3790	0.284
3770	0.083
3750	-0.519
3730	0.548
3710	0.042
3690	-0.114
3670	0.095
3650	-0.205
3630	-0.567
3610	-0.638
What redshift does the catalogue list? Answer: 0.785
